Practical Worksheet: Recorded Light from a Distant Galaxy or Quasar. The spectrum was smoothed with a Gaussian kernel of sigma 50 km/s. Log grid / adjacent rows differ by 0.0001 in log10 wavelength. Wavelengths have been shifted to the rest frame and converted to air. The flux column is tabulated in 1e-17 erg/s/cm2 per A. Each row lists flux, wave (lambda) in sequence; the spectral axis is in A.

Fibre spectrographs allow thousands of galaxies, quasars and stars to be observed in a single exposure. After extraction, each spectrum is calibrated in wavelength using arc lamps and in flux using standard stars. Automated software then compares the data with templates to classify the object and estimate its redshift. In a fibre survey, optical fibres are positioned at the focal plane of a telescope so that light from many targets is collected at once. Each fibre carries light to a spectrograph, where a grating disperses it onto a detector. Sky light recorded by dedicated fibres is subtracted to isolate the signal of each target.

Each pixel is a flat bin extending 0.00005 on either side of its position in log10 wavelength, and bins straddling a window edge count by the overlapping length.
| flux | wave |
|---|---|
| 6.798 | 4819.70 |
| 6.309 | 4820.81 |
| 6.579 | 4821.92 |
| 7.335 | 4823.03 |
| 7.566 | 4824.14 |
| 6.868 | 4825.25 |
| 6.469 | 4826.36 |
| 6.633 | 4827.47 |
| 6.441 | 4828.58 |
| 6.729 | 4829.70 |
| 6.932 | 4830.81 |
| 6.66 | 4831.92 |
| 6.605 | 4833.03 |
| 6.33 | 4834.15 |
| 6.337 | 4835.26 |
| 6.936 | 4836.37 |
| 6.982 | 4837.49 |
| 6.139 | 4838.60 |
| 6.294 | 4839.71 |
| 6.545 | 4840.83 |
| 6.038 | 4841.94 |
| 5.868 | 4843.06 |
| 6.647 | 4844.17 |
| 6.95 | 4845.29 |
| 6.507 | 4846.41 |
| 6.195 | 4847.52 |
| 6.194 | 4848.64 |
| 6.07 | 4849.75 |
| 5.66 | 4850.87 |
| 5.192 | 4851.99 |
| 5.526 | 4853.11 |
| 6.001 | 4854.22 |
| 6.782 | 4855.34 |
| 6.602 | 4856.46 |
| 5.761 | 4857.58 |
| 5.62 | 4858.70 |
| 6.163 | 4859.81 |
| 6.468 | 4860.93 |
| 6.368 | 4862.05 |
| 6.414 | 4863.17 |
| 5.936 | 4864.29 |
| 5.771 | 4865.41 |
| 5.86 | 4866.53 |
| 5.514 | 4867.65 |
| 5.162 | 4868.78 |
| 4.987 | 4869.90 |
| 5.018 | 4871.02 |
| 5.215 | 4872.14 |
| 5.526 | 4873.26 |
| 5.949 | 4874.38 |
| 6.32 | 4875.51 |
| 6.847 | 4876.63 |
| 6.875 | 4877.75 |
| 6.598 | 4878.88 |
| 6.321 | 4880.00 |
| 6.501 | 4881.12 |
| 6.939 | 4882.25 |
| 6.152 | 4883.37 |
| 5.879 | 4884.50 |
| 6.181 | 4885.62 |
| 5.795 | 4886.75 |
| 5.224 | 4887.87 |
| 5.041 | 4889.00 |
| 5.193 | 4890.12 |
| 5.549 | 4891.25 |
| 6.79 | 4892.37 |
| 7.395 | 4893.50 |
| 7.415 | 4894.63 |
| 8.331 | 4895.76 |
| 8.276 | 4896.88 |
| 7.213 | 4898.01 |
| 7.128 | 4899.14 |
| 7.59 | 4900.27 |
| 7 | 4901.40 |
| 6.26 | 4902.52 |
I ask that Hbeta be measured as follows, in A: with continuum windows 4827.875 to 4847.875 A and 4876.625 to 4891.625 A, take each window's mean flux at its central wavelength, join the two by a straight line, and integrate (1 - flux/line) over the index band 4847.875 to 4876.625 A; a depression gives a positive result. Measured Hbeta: 1.9 A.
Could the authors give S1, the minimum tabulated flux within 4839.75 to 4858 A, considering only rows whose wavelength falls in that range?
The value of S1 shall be 5.192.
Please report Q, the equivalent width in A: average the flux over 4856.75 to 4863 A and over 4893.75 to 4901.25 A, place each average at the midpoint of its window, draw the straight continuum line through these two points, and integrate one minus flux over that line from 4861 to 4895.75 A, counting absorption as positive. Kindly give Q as 3.9 A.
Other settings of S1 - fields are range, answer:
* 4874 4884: 5.949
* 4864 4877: 4.987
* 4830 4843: 6.038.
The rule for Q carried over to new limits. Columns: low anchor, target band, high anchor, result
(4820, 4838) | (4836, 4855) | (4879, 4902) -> 1.4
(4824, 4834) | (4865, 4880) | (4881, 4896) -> 1.3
